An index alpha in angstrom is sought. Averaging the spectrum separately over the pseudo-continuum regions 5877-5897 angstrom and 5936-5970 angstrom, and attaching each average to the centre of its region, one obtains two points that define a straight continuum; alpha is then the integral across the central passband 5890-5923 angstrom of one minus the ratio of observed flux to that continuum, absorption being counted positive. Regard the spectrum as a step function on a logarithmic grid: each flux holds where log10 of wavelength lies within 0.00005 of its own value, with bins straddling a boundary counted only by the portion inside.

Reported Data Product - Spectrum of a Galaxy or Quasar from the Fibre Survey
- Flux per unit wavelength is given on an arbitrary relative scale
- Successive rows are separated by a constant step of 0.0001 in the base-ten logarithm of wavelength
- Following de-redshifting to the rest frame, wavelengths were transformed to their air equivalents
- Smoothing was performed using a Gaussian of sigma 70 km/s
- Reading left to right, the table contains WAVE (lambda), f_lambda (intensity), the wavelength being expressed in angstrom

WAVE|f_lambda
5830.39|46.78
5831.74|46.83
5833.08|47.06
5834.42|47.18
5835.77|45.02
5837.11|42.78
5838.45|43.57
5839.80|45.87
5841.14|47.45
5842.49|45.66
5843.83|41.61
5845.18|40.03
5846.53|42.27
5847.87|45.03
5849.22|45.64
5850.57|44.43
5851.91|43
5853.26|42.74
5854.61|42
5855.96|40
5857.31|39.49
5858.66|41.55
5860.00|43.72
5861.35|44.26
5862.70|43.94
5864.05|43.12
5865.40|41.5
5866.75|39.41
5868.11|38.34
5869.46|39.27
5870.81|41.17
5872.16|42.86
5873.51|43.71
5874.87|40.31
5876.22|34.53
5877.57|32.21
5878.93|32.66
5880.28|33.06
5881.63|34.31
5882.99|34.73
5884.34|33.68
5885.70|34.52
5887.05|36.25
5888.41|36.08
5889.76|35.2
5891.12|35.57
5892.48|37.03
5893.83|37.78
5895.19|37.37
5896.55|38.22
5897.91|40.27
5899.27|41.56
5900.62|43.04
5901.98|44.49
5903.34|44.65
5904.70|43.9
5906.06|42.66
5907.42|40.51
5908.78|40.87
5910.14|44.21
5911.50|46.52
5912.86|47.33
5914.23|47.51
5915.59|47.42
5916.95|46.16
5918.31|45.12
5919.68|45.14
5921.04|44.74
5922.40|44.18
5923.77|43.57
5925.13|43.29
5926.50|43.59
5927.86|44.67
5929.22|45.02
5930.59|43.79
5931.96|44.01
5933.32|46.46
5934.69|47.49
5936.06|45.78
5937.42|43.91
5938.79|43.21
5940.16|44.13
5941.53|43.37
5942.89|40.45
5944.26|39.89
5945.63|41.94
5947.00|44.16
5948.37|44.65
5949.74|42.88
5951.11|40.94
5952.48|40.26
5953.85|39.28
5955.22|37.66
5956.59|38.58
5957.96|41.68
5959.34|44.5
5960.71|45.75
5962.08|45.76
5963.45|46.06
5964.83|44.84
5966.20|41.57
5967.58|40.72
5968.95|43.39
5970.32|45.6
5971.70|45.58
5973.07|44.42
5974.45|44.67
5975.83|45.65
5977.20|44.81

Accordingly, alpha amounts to -4.6 angstrom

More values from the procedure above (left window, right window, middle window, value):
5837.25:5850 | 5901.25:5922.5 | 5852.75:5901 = 6.2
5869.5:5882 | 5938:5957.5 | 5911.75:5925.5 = -2.0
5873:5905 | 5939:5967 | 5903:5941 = -4.3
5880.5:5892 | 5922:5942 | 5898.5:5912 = -1.5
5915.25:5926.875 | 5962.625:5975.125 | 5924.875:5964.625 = 1.1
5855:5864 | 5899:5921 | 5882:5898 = 2.7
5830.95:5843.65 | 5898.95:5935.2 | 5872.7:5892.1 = 4.1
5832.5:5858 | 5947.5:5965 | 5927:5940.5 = -0.7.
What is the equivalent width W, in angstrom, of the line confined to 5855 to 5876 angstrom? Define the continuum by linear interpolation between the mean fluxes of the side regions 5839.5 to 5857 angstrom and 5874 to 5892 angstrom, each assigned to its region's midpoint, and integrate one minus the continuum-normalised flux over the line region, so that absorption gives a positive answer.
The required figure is -1.2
